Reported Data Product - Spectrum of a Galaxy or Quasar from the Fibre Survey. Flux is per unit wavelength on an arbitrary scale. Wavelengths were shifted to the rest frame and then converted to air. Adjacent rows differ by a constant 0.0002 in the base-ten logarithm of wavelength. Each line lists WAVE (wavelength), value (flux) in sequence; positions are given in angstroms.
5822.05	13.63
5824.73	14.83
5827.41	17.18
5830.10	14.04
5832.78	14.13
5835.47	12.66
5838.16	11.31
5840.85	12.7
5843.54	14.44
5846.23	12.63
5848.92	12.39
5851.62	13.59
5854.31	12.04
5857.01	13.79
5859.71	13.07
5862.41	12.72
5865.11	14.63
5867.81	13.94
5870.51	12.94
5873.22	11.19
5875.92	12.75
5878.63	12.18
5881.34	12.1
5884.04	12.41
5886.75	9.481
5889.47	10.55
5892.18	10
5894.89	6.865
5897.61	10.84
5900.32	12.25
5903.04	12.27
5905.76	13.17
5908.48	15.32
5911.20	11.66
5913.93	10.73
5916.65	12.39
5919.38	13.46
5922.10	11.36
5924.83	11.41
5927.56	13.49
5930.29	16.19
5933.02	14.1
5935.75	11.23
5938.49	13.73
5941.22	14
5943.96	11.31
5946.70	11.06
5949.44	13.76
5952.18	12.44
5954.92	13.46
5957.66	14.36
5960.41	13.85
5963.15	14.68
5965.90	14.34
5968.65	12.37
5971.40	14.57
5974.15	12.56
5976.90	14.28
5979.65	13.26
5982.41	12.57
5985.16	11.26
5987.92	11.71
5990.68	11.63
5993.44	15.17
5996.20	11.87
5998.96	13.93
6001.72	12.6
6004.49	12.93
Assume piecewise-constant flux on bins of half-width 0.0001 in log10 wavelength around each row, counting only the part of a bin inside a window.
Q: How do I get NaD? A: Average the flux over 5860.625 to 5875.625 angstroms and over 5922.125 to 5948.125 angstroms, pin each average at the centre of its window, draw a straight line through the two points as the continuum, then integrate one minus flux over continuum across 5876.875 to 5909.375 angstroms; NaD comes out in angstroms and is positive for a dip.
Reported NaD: 3.94 angstroms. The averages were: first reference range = 13.1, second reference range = 12.9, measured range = 11.4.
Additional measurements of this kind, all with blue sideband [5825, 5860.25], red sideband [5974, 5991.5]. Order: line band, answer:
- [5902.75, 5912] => -0.2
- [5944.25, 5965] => -1.0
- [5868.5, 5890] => 2.2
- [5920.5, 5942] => -0.6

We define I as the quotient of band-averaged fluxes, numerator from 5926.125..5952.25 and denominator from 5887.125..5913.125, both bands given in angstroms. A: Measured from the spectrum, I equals 1.16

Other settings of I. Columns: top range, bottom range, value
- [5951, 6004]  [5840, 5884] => 1.02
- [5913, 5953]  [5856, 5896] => 1.07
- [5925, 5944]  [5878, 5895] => 1.26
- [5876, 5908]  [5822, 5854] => 0.83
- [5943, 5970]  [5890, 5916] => 1.15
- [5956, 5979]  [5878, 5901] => 1.30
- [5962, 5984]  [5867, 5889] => 1.13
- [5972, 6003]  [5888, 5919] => 1.12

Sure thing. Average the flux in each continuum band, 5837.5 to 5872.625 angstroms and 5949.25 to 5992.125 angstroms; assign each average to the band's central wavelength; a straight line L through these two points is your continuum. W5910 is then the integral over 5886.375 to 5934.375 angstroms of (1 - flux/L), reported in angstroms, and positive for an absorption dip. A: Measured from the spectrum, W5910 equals 4.0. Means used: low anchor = 13.1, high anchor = 13.2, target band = 12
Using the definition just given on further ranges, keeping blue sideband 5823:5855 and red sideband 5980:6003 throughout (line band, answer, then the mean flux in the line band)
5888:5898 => 2.9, 9.43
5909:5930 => 1.0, 12.4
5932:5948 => 0.5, 12.5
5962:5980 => -1.4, 13.7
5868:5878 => 0.6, 12.5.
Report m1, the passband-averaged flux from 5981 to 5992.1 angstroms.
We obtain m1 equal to 11.8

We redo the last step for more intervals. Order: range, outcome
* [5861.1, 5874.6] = 13.1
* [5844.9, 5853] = 12.9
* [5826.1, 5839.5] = 13.8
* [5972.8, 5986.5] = 12.8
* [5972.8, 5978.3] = 13.4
